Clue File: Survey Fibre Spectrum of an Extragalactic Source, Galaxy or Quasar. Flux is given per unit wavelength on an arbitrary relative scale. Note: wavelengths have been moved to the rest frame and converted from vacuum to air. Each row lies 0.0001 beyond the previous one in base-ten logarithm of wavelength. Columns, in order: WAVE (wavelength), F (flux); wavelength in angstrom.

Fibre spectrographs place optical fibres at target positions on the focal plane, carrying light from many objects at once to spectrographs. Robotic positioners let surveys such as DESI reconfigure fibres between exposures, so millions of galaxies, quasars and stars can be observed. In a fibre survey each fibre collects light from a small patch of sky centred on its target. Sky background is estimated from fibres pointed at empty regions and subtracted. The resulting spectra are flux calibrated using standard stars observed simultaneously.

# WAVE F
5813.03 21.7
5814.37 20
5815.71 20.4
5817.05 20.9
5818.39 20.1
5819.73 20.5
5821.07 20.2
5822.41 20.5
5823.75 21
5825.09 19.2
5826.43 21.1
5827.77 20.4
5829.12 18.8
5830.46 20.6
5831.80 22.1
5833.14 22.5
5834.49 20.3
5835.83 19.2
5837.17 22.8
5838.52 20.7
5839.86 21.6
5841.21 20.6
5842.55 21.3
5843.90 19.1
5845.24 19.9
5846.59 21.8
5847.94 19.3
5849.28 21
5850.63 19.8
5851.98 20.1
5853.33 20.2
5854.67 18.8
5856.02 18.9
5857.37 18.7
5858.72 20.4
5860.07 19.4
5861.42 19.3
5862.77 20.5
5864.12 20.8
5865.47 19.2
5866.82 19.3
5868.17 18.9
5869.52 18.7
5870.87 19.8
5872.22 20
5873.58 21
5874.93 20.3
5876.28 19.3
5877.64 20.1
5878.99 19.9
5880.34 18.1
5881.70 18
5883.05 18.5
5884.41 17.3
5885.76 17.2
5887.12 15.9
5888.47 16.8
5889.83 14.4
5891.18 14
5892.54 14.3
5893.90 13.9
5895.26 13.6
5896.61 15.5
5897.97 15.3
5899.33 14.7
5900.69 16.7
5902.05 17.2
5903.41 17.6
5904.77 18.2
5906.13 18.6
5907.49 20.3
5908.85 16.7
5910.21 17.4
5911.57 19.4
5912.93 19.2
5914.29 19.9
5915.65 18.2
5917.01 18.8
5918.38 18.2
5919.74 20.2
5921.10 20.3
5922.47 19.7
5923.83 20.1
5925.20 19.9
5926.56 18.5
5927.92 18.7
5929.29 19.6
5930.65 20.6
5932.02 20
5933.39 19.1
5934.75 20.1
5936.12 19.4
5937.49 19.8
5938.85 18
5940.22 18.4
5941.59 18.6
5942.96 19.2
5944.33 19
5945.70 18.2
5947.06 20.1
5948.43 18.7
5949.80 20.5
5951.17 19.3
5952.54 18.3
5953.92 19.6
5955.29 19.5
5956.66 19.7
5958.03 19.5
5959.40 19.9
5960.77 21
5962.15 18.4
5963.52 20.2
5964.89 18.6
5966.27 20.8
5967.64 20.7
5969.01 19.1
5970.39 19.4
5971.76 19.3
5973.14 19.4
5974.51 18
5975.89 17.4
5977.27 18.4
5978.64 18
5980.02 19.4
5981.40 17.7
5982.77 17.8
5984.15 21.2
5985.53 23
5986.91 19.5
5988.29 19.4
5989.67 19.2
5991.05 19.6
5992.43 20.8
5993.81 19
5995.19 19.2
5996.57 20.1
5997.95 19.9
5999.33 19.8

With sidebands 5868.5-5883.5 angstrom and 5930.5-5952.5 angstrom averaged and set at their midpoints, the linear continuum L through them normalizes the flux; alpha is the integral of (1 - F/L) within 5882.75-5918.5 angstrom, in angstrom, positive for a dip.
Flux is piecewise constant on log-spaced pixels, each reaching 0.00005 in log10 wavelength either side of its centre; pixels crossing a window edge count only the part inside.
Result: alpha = 4.5 angstrom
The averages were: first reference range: 19.4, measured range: 16.9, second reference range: 19.3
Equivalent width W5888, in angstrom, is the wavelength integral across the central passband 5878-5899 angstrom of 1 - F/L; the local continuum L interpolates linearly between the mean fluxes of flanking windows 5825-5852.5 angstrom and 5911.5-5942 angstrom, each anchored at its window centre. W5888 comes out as 3.9 angstrom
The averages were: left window 20.6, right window 19.3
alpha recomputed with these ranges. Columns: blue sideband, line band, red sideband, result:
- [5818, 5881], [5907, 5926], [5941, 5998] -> 0.5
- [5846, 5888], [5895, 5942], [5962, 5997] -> 2.1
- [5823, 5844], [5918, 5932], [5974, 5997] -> 0.2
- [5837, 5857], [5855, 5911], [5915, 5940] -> 5.6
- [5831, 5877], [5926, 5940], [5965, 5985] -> 0.1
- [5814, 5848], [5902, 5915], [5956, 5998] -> 1.0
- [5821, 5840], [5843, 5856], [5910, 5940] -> 0.3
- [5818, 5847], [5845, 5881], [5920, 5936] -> 1.0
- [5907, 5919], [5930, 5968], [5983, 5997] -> -0.3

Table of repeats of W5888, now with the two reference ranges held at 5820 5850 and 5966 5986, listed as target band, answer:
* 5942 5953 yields 0.2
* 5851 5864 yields 0.5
